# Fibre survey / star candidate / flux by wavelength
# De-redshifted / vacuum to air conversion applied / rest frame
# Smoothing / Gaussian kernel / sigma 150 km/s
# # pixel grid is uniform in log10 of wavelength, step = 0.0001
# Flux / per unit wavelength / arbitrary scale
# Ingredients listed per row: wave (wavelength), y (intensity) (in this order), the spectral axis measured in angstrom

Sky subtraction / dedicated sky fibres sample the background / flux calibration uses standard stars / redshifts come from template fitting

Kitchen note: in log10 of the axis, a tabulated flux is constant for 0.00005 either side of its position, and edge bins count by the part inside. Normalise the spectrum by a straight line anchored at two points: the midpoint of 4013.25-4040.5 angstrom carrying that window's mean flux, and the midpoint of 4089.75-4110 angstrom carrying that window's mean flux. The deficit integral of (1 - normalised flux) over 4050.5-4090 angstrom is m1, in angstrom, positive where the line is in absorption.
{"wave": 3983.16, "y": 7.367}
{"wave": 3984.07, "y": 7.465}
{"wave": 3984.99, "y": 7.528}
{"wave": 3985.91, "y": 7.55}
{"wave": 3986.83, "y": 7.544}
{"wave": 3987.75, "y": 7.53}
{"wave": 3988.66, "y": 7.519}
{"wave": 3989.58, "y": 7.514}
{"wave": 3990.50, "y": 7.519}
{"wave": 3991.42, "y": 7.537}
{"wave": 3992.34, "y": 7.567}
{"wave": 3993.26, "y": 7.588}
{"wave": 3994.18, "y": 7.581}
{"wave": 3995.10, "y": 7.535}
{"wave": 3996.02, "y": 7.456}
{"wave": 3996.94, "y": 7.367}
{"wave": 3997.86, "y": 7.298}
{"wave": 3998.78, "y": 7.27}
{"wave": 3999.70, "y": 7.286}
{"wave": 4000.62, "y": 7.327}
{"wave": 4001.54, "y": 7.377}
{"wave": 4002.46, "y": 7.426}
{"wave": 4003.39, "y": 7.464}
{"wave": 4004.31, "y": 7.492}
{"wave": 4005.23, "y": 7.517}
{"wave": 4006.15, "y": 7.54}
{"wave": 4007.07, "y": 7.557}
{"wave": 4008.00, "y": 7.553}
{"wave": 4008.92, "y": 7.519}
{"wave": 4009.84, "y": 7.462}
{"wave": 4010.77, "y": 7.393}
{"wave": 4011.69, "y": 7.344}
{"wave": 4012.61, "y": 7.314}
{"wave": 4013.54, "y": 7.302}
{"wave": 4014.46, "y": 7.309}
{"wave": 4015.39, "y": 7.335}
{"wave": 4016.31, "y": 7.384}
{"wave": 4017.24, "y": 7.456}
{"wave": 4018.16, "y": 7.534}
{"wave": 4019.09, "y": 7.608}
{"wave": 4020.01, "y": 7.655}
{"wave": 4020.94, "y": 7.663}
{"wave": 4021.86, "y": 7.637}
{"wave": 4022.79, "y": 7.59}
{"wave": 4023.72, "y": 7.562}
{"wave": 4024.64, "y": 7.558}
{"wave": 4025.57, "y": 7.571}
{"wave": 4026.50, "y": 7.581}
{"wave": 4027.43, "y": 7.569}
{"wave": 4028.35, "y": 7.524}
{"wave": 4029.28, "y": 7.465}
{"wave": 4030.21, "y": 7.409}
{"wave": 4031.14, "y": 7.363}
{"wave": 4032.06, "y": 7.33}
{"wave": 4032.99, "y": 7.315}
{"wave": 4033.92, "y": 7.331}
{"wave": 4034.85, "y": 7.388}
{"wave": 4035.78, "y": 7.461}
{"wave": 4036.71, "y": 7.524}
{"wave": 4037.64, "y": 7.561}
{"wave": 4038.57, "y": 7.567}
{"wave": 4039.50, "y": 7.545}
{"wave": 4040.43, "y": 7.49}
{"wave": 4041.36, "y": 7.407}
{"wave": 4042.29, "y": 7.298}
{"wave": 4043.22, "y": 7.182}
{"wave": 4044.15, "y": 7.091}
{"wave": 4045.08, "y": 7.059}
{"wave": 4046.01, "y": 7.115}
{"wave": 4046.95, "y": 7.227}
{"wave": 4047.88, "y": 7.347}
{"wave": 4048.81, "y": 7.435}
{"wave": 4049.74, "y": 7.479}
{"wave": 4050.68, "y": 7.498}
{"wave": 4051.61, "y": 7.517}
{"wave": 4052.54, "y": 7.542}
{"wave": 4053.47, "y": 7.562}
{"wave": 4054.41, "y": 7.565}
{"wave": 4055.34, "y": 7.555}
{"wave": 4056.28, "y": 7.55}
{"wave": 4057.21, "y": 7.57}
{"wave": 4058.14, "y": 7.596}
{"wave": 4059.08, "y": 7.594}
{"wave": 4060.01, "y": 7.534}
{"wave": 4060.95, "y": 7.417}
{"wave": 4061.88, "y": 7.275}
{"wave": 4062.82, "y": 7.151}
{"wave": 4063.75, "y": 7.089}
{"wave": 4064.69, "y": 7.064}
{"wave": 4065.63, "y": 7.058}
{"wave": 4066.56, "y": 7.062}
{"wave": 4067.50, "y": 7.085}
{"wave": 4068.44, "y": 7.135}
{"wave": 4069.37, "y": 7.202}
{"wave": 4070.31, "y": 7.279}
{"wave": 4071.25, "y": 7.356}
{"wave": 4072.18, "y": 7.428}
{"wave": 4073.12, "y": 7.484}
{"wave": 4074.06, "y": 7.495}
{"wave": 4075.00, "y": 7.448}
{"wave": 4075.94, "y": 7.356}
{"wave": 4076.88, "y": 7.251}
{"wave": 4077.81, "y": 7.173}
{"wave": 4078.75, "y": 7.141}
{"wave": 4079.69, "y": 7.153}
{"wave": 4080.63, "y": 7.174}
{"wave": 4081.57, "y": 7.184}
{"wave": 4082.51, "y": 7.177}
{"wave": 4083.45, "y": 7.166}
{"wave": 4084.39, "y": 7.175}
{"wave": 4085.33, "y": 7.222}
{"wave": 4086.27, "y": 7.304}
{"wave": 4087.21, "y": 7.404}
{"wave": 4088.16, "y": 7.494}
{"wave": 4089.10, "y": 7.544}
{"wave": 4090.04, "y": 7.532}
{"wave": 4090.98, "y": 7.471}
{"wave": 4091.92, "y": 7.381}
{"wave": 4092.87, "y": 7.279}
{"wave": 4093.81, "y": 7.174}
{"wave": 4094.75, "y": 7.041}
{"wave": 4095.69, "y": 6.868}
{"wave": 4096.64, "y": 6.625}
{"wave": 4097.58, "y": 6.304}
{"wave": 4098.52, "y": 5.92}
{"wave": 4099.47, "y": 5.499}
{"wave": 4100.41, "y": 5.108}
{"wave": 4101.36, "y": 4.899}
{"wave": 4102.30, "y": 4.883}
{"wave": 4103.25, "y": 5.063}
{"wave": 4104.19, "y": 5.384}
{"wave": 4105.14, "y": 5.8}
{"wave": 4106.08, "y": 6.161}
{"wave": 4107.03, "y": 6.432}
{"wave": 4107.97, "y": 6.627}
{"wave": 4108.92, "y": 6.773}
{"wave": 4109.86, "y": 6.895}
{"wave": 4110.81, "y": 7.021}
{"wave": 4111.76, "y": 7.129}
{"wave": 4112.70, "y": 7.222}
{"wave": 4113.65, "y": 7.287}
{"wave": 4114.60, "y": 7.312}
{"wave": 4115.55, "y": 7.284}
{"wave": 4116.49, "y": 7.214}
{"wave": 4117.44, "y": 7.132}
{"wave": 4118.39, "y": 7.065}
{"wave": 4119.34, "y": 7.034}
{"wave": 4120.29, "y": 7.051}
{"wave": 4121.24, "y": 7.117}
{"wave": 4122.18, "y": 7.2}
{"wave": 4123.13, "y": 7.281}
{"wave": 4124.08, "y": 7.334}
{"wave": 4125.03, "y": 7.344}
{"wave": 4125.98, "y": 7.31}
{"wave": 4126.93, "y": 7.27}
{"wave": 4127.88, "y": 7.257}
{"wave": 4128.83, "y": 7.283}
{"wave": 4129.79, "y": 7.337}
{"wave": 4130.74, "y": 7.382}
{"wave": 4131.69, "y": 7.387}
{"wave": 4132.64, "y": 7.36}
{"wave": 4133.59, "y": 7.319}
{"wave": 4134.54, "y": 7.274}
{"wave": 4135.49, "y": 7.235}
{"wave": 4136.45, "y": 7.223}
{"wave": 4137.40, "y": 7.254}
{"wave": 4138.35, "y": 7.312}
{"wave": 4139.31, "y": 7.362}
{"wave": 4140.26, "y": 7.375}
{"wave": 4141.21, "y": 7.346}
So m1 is -3.2 angstrom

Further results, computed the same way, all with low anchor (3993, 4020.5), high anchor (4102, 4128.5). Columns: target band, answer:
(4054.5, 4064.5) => -0.4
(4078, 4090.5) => -0.5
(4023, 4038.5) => -0.4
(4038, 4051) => -0.2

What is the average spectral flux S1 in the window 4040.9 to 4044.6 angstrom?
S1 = 7.25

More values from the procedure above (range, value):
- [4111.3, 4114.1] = 7.22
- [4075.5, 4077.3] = 7.3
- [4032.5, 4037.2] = 7.4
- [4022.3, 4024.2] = 7.57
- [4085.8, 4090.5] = 7.45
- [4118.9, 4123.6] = 7.15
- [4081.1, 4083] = 7.18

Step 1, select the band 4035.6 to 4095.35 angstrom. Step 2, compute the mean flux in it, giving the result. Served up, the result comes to 7.34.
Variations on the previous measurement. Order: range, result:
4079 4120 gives 6.76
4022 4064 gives 7.43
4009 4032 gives 7.48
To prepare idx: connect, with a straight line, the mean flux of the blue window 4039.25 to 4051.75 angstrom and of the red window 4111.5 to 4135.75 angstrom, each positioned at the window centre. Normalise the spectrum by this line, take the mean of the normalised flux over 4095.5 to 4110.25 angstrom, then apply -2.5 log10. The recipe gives 0.22 mag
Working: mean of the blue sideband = 7.33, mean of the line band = 5.93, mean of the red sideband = 7.25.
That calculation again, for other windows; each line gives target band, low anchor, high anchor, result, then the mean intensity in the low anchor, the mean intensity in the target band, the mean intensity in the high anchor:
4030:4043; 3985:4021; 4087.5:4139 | -0.02 mag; 7.46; 7.43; 6.88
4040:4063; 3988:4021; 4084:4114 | -0.06 mag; 7.46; 7.41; 6.62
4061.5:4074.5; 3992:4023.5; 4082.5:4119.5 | -0.04 mag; 7.46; 7.22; 6.72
